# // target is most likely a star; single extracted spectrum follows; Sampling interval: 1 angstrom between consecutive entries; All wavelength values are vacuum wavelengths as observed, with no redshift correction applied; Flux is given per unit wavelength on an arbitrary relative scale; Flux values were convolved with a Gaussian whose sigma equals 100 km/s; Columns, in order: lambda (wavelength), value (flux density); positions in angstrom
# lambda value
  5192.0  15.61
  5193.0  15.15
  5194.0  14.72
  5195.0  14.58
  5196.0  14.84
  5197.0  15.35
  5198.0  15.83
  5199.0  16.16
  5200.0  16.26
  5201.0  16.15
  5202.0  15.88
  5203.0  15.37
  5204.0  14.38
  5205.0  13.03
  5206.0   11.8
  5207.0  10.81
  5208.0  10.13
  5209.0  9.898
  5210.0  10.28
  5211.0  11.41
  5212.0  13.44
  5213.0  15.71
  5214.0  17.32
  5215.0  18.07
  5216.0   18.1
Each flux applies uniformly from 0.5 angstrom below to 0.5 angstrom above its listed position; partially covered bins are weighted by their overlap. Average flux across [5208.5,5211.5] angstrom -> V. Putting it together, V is 10.5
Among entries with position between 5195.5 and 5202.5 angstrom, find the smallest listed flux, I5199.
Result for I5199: 14.84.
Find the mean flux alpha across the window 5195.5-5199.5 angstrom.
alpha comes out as 15.5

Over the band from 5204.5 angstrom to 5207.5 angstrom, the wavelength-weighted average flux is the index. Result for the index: 11.9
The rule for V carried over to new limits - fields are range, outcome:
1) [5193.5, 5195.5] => 14.7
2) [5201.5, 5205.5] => 14.7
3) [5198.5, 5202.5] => 16.1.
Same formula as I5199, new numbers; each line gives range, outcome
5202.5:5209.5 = 9.898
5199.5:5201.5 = 16.15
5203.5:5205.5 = 13.03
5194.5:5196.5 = 14.58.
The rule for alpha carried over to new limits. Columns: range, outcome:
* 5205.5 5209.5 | 10.7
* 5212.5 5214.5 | 16.5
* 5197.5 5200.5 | 16.1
